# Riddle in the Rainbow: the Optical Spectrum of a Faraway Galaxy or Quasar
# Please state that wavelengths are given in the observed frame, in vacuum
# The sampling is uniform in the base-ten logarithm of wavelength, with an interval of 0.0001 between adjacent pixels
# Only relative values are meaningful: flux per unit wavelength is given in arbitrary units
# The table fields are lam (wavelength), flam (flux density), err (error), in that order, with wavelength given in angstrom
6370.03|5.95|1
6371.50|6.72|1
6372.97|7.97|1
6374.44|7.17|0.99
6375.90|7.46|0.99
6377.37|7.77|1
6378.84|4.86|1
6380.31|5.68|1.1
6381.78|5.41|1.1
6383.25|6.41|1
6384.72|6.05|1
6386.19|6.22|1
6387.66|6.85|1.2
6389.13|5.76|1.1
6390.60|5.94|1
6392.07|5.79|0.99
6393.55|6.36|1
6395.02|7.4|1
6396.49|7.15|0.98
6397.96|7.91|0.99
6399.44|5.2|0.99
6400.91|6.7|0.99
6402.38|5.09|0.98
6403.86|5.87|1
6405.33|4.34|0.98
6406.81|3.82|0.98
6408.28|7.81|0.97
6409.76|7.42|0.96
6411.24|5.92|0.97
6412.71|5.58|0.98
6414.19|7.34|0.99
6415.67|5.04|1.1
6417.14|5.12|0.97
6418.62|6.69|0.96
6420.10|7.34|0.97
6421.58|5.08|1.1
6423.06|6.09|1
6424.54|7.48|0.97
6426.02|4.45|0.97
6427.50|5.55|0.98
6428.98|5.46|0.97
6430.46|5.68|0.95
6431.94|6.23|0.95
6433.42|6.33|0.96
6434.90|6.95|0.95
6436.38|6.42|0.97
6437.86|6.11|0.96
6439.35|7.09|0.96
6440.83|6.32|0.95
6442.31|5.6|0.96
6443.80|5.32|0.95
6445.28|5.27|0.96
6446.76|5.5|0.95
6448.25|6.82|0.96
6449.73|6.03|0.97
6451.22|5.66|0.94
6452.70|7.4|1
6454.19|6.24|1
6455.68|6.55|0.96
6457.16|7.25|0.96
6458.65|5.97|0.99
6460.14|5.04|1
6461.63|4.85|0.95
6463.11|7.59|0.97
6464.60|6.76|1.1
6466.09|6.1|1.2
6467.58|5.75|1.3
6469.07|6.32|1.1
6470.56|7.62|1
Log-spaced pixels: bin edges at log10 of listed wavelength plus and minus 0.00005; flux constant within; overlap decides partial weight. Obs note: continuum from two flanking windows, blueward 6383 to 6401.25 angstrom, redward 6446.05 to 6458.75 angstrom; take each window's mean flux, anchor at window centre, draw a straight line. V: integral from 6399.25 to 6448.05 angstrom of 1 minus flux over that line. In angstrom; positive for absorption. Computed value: 3.5 angstrom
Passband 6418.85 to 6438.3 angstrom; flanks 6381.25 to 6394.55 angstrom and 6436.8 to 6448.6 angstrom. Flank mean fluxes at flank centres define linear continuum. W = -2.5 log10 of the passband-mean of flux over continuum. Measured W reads -0.02 mag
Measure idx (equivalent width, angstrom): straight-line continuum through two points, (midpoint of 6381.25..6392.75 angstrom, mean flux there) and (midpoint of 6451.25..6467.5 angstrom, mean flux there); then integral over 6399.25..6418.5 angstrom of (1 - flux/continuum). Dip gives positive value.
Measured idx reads 1.0 angstrom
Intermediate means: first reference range 6.07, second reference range 6.32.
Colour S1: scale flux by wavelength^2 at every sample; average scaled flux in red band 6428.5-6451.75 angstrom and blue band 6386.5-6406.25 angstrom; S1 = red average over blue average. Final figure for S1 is 1.00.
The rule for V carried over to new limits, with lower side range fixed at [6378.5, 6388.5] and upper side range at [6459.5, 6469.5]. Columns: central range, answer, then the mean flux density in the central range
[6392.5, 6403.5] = -1.0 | 6.5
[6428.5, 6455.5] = -0.5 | 6.15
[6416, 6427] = 0.0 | 5.99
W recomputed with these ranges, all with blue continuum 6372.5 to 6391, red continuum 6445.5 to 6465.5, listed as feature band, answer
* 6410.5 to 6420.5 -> 0.04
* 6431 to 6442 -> -0.03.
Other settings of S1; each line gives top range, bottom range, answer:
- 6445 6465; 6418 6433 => 1.05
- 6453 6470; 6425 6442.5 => 1.04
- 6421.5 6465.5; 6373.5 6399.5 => 0.97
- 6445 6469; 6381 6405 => 1.02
